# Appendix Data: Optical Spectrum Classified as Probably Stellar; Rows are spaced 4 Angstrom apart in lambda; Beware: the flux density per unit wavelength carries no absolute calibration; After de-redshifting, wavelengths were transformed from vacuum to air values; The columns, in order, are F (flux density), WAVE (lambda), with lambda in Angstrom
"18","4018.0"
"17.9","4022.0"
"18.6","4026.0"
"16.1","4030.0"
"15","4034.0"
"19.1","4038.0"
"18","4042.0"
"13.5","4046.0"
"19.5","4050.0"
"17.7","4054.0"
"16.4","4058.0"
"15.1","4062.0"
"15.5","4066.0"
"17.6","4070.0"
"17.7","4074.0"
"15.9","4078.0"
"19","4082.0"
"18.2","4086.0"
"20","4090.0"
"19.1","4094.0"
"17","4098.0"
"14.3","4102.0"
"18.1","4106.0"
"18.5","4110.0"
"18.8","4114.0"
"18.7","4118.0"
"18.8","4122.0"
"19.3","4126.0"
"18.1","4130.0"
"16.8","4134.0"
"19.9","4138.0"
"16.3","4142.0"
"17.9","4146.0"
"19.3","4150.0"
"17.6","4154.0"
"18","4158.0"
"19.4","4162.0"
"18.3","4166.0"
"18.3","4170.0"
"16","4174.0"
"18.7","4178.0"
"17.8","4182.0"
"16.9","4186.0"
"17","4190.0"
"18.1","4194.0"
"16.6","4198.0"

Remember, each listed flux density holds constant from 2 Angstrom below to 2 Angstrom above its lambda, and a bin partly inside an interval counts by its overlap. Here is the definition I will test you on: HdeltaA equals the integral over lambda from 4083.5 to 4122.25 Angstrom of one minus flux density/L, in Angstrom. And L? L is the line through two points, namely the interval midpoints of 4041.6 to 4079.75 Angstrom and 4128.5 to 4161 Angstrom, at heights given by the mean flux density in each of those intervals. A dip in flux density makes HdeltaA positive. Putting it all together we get -1.8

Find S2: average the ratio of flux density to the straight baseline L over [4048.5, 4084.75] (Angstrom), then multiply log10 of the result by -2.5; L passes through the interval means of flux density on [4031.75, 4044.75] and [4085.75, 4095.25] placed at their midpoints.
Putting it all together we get 0.07 mag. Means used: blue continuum 17.1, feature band 17.1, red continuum 19.3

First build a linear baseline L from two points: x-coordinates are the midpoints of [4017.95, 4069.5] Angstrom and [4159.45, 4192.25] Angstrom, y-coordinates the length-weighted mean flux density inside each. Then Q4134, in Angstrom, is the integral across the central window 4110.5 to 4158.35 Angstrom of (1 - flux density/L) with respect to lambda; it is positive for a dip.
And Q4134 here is -2.1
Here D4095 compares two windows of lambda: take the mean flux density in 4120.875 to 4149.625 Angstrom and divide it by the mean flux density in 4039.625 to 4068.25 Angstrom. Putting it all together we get 1.1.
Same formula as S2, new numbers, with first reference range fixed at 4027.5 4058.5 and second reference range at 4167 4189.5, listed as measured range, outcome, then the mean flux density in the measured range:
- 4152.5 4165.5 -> -0.055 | 18.4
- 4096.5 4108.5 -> 0.044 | 16.5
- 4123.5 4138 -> -0.061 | 18.3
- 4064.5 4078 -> 0.016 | 16.8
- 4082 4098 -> -0.100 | 18.8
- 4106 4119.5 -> -0.080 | 18.6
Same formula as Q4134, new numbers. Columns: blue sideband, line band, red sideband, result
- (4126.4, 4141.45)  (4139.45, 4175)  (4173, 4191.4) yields -0.4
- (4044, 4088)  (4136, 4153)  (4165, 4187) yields -0.8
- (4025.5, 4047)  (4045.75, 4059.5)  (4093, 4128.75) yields -0.1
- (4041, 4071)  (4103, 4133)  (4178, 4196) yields -2.4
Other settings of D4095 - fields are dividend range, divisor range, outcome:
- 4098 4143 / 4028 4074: 1.07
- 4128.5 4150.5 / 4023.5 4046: 1.05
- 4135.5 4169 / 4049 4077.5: 1.08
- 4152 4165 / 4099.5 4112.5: 1.08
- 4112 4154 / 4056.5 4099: 1.05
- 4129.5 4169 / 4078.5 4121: 1.00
